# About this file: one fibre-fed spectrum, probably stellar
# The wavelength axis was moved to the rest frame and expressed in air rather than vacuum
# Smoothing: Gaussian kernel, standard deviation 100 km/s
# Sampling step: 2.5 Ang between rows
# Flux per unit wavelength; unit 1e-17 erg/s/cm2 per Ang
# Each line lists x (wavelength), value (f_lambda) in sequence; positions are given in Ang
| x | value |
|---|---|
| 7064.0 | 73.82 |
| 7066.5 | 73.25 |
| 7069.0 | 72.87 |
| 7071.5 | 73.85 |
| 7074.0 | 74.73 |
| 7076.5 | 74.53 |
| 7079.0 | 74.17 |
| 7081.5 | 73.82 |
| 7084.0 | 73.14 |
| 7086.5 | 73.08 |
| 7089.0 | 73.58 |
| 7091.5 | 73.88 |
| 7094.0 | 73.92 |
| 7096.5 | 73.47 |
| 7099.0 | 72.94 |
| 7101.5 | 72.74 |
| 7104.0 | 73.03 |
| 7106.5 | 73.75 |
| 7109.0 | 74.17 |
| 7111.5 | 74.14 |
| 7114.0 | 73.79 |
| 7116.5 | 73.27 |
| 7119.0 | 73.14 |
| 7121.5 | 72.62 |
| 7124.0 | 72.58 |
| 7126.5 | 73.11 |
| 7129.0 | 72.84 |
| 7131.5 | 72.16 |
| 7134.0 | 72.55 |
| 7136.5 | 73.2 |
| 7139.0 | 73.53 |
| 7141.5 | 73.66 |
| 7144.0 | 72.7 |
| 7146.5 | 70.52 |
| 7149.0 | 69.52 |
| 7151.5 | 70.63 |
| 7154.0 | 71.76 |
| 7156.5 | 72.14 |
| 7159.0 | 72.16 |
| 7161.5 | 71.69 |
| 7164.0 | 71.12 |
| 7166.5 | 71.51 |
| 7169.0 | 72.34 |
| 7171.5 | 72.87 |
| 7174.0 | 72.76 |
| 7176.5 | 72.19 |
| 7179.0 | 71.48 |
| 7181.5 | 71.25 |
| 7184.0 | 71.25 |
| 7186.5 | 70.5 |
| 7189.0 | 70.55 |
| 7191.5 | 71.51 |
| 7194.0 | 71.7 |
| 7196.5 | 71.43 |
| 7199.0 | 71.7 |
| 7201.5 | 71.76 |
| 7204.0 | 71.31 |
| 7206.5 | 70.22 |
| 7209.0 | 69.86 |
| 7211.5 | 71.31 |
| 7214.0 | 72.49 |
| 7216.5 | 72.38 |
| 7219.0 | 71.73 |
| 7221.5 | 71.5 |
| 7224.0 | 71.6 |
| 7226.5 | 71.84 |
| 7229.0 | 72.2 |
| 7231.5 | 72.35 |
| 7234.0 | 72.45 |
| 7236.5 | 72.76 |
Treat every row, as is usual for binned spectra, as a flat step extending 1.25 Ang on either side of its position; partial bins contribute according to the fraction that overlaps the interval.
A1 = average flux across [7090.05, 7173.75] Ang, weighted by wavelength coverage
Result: 72.7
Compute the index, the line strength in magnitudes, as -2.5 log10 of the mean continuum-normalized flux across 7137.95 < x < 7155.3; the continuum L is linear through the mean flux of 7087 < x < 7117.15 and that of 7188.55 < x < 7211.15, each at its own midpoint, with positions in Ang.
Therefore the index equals 0.01 mag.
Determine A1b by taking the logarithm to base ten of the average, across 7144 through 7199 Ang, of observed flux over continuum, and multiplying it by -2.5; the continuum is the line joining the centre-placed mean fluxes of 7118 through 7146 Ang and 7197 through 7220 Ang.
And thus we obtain 0.009 mag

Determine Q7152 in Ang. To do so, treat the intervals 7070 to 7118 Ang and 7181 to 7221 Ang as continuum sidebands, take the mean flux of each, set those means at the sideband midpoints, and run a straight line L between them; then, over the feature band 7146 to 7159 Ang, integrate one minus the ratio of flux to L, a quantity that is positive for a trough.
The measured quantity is 0.2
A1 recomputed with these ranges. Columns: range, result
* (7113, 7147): 72.9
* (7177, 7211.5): 71.1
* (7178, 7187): 71.2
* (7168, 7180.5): 72.3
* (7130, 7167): 71.9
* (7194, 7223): 71.4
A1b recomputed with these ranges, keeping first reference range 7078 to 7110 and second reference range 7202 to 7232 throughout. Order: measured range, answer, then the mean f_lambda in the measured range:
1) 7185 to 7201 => 0.01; 71.3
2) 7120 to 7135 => 0.00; 72.7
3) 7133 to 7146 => 0.00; 73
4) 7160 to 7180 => 0.00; 72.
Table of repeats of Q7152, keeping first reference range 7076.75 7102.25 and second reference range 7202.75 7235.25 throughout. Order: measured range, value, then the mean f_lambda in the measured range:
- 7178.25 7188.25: 0.15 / 71.1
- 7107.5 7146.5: -0.05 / 73.1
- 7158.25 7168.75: 0.11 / 71.7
